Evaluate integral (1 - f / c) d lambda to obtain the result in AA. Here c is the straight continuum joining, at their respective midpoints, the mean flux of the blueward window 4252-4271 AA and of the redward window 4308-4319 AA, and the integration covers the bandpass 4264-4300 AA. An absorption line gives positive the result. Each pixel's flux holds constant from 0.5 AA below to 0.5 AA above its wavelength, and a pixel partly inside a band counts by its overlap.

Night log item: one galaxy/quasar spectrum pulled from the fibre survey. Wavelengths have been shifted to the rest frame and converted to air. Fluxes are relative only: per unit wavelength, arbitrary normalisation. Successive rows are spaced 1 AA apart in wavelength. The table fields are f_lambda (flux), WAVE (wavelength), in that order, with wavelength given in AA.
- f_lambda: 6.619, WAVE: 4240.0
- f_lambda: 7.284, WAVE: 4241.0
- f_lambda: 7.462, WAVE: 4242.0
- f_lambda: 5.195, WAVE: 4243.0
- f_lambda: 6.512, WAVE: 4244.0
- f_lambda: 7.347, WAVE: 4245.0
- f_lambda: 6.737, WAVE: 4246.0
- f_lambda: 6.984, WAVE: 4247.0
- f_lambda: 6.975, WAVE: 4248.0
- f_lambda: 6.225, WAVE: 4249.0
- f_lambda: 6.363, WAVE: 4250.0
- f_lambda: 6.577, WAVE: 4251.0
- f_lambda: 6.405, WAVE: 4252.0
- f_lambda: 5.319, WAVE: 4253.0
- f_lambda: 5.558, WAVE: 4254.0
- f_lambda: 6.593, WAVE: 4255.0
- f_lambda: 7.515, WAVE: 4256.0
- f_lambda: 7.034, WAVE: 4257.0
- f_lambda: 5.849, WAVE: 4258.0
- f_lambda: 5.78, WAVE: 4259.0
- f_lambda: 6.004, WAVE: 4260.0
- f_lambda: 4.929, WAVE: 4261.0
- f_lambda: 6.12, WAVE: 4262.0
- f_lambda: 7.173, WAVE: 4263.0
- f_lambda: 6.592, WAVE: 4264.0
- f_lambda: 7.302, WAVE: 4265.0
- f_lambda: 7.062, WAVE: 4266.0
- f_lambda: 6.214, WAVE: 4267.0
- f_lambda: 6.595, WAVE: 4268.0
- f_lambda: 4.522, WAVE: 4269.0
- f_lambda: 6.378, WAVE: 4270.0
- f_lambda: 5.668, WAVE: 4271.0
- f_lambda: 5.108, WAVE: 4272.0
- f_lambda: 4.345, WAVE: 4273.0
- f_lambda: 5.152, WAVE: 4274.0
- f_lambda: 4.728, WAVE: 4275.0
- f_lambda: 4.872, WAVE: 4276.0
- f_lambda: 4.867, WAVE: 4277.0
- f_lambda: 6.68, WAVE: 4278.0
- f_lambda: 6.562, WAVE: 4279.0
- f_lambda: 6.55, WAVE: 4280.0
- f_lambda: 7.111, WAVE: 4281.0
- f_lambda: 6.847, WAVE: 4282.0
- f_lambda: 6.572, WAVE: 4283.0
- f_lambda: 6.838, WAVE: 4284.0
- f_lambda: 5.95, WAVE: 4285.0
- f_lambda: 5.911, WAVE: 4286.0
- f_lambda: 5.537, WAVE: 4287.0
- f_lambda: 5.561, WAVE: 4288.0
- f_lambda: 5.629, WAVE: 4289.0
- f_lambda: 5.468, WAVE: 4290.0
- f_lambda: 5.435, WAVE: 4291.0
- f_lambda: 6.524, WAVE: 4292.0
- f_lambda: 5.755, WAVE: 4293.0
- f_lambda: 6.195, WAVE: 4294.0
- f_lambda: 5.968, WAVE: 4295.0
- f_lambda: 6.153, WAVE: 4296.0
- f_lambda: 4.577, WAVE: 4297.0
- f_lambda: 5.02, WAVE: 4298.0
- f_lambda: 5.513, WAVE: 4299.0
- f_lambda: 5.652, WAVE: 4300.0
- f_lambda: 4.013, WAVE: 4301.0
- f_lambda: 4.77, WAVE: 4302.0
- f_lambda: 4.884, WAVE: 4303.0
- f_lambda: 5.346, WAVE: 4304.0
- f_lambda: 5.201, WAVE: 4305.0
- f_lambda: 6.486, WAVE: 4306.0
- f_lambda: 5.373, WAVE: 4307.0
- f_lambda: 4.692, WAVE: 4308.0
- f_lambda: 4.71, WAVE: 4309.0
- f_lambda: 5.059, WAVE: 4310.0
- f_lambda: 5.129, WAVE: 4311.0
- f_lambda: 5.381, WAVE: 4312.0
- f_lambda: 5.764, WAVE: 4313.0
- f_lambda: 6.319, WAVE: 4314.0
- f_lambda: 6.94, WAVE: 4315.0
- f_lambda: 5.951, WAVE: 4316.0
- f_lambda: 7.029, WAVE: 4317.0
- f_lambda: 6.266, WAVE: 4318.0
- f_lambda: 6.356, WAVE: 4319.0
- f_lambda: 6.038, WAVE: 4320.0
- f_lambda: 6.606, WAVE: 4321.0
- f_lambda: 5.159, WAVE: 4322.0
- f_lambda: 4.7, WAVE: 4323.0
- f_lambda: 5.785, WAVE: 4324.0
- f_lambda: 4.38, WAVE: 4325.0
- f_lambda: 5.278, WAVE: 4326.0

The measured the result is 1.2 AA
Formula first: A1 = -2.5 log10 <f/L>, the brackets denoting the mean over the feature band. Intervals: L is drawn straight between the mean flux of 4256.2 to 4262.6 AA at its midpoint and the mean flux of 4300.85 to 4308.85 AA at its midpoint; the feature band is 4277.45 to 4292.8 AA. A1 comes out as -0.12 mag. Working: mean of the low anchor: 6.04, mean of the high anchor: 5.13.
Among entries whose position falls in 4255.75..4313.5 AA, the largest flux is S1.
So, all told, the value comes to 7.515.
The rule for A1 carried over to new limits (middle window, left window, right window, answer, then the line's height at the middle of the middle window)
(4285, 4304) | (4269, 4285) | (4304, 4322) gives 0.066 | 5.83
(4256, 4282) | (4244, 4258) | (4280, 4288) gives 0.075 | 6.45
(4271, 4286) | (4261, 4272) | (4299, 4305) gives -0.012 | 5.82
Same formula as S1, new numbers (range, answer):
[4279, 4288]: 7.111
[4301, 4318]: 7.029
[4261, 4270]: 7.302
